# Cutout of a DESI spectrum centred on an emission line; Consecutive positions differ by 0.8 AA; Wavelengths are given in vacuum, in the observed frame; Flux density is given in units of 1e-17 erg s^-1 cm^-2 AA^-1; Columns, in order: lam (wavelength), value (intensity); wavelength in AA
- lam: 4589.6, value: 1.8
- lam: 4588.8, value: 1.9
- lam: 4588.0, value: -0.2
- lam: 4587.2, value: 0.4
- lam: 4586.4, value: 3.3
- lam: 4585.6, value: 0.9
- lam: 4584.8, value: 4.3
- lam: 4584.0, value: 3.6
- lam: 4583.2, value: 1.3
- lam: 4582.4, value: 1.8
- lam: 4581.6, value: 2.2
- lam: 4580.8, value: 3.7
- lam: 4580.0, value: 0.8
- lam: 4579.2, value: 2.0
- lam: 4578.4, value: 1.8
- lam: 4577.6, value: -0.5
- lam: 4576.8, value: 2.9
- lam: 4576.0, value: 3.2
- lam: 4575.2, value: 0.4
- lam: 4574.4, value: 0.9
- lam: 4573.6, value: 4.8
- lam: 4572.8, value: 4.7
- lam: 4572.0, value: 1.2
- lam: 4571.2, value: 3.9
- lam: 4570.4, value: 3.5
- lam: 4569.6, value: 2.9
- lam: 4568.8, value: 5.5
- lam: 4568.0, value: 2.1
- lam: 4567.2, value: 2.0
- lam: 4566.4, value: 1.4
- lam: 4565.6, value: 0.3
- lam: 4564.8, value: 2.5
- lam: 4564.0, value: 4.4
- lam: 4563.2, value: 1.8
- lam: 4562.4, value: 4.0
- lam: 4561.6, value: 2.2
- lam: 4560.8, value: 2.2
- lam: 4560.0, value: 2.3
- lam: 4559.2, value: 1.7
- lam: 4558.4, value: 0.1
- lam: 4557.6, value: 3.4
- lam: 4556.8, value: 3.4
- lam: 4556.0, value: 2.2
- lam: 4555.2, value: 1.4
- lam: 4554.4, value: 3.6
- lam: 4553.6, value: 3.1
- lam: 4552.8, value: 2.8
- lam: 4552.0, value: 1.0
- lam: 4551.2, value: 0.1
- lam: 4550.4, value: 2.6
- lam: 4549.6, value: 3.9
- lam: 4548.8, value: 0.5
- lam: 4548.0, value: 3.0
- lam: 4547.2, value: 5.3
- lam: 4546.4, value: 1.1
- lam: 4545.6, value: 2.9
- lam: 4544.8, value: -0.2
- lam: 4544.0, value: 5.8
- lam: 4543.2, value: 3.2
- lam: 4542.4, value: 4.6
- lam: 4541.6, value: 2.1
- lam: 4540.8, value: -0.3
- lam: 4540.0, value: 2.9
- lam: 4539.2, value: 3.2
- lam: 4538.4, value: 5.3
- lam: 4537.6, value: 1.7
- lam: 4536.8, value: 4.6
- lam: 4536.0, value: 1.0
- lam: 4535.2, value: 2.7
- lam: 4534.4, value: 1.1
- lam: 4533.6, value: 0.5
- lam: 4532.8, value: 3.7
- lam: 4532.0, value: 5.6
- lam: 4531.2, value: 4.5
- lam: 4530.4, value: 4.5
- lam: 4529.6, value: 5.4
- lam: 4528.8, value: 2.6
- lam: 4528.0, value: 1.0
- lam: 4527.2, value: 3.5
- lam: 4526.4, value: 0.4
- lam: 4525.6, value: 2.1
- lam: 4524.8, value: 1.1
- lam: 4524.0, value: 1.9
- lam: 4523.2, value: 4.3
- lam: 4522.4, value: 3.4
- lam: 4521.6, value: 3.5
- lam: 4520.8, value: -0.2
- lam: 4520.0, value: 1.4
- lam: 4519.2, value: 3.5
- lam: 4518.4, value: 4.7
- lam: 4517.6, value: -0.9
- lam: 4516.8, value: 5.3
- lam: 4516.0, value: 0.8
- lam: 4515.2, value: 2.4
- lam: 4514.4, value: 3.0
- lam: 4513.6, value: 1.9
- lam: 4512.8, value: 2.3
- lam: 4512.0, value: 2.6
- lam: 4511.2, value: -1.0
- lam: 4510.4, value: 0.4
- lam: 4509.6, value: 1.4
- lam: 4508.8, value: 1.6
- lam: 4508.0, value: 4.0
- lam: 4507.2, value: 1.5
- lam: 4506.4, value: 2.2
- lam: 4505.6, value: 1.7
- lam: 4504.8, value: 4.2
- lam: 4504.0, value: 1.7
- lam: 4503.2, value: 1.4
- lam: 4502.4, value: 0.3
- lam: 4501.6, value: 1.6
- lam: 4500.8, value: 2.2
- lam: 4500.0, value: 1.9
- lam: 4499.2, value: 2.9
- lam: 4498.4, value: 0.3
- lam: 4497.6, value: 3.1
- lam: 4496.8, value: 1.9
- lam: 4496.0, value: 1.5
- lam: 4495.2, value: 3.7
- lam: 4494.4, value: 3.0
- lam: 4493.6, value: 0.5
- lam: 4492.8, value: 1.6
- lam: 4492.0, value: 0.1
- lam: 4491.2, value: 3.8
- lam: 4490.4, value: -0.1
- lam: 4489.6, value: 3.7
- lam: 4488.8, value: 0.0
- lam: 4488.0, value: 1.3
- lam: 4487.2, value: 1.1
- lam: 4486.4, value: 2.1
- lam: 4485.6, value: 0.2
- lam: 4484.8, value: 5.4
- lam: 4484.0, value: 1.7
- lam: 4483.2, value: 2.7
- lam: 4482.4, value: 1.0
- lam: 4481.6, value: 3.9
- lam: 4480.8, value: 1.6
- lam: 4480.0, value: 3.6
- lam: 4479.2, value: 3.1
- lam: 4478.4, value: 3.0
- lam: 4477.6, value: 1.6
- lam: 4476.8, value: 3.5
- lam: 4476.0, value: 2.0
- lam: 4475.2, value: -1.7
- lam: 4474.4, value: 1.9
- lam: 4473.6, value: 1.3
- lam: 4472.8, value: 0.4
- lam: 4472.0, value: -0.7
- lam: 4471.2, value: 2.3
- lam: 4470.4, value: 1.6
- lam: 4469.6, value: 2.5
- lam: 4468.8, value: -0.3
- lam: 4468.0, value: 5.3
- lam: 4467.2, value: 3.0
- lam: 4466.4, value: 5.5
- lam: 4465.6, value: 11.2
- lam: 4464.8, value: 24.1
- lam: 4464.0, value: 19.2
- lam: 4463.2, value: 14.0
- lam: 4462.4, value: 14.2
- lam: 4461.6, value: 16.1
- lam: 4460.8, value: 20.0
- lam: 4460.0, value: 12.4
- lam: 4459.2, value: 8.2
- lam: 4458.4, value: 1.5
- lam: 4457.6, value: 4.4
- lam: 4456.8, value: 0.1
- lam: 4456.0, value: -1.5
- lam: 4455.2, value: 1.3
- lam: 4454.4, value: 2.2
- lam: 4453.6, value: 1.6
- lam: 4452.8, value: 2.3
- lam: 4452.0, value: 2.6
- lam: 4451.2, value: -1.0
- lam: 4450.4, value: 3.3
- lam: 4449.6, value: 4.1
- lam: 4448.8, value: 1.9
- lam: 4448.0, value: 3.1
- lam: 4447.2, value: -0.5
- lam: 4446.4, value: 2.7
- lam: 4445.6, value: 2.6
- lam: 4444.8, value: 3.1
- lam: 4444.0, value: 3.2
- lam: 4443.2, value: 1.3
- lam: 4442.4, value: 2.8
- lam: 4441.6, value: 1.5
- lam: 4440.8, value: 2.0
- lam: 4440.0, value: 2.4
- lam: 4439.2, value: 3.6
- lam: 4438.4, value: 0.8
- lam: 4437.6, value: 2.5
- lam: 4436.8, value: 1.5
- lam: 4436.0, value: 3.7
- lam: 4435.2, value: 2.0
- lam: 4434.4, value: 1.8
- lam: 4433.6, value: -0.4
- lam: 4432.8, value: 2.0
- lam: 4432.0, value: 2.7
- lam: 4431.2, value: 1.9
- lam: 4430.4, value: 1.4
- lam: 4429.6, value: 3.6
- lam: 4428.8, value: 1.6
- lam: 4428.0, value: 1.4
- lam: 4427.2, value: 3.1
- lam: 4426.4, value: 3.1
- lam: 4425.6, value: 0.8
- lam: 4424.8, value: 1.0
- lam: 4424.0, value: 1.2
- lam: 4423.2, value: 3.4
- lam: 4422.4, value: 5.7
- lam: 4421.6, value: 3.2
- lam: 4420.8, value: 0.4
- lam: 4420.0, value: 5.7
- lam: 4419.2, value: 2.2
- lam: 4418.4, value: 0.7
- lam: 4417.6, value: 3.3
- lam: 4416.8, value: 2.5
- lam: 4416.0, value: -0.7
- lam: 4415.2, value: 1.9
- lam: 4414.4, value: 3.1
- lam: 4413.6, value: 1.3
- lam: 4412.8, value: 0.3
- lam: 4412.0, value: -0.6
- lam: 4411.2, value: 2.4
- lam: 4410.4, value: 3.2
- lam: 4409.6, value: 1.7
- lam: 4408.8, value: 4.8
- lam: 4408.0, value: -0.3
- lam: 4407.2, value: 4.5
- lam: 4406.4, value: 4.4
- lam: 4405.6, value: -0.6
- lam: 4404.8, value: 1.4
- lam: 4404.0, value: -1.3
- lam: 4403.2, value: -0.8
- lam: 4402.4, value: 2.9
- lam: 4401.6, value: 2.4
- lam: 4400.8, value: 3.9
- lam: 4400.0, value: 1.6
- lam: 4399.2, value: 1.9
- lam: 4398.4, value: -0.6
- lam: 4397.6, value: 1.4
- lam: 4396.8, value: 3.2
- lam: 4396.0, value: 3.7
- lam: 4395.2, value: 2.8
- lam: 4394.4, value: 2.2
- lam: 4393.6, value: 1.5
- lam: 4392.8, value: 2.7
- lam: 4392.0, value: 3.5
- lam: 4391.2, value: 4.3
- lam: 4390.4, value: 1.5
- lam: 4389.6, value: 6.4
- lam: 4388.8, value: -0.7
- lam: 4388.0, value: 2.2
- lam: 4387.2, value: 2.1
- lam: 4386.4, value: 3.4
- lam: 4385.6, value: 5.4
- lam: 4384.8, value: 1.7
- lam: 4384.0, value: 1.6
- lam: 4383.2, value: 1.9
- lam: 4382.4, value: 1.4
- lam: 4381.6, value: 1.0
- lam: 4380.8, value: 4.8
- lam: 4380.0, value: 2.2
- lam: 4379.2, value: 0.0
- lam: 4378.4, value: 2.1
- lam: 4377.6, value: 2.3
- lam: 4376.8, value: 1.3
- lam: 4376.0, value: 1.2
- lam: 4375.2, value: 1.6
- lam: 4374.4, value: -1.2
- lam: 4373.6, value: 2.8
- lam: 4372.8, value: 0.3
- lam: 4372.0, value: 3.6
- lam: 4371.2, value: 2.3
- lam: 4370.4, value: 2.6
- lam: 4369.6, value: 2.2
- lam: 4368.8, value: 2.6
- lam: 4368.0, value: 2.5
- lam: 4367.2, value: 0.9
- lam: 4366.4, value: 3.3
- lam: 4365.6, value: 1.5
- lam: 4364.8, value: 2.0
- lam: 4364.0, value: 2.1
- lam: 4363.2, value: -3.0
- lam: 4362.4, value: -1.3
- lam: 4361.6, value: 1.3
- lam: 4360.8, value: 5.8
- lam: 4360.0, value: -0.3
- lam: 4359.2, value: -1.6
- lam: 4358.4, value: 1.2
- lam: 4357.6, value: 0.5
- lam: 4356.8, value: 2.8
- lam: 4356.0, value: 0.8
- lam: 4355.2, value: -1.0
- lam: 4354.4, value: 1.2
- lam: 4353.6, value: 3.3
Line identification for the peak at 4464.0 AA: [O II]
